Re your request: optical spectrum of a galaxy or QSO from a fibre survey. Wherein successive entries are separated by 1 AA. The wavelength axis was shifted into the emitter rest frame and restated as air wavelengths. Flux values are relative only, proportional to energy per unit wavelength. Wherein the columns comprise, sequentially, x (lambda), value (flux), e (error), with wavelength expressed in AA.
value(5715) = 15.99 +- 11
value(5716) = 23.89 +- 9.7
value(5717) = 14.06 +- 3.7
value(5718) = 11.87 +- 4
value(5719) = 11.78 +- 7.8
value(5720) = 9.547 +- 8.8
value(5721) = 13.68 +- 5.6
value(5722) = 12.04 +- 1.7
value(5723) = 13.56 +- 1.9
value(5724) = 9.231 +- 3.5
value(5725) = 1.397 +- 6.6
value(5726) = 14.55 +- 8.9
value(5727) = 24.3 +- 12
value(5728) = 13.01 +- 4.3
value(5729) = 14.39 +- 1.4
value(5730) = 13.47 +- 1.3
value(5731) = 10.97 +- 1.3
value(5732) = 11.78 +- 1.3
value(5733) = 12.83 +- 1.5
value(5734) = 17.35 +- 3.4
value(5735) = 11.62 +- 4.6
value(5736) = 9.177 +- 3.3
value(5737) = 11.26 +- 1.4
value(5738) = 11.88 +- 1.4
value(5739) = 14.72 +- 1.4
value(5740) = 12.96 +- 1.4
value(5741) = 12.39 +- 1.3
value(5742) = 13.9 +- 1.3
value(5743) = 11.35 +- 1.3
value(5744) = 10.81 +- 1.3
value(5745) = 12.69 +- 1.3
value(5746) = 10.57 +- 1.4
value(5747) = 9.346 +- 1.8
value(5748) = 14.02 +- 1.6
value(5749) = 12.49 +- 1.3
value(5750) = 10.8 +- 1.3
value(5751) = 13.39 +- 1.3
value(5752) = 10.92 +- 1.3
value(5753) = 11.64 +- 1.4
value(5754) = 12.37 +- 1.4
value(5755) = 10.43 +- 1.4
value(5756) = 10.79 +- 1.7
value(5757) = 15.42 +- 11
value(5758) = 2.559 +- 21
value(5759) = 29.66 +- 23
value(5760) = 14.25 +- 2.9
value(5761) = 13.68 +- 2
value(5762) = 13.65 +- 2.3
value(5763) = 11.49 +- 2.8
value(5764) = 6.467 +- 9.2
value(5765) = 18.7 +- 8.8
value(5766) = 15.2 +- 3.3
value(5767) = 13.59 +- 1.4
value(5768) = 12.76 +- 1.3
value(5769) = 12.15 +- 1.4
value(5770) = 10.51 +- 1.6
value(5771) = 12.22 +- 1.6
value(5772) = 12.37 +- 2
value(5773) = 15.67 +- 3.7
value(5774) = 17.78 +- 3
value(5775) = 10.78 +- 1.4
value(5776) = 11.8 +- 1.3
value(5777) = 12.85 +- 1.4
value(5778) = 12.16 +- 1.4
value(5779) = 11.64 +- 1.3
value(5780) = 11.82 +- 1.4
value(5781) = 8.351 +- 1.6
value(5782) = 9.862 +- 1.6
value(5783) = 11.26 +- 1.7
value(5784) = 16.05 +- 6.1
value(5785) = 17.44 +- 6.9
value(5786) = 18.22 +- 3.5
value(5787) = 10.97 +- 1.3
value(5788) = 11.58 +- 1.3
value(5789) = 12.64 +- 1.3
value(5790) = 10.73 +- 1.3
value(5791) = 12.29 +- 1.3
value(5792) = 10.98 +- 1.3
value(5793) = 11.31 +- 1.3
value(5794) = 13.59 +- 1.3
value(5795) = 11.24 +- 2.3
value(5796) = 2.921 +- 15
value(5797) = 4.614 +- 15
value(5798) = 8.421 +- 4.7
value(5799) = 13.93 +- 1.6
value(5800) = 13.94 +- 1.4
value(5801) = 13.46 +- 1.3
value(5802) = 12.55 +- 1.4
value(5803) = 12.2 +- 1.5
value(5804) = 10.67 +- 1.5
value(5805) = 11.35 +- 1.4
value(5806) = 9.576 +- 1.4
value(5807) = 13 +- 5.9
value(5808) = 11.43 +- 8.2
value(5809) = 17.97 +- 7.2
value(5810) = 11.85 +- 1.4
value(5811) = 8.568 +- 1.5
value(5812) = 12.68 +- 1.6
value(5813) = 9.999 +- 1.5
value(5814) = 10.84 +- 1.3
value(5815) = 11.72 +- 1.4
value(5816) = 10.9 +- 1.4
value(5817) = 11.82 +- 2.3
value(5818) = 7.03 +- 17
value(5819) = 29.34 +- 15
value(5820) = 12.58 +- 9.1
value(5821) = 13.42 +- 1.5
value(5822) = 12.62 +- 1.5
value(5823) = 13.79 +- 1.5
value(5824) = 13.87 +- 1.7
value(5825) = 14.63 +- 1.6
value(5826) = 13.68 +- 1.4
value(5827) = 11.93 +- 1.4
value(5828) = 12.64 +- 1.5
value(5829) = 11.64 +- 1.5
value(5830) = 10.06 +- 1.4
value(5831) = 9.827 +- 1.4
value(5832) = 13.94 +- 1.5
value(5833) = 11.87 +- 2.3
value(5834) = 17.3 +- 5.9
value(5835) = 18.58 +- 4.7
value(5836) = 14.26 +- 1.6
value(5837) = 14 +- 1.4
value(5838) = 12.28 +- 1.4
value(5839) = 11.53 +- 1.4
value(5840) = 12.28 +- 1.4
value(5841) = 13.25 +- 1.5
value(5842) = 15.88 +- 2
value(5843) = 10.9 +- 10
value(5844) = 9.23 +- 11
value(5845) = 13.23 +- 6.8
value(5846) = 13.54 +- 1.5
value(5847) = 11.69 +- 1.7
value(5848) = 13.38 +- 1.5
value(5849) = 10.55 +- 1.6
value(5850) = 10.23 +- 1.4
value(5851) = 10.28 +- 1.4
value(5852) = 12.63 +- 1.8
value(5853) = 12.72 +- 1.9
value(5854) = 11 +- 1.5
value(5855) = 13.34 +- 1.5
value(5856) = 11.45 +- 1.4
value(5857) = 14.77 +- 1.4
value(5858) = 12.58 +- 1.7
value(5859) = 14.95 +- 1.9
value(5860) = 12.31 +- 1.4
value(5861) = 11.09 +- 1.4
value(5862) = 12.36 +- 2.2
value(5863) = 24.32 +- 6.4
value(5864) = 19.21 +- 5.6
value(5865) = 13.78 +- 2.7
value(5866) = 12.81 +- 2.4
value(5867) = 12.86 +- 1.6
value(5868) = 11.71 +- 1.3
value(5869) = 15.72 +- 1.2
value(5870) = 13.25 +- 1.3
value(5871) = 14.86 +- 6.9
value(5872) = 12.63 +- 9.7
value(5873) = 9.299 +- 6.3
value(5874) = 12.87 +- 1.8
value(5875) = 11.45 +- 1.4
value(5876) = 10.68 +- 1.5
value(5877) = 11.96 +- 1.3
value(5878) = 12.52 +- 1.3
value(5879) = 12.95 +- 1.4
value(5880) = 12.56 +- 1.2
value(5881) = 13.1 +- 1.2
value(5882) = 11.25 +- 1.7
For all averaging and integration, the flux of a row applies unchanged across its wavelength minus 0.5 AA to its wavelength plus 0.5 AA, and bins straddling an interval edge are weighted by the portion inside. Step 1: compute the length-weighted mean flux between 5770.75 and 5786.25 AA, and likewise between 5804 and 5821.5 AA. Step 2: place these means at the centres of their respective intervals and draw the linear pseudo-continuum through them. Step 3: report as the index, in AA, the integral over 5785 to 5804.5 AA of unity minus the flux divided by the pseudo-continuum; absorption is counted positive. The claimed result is 2.0 AA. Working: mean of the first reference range 13.1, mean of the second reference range 12.5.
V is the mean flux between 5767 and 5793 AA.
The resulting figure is 12.6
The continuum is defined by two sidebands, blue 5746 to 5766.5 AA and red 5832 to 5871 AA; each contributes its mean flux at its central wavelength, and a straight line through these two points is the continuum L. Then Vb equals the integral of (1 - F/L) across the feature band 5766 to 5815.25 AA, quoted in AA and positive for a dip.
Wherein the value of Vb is 3.8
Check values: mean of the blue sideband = 12.8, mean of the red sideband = 13.4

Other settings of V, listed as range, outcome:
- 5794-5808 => 10.7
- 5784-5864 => 12.6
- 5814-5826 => 13.7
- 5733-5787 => 12.8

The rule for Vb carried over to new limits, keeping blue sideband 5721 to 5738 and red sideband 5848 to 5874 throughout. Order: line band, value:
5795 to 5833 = 2.84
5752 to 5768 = -0.64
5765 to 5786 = -0.46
